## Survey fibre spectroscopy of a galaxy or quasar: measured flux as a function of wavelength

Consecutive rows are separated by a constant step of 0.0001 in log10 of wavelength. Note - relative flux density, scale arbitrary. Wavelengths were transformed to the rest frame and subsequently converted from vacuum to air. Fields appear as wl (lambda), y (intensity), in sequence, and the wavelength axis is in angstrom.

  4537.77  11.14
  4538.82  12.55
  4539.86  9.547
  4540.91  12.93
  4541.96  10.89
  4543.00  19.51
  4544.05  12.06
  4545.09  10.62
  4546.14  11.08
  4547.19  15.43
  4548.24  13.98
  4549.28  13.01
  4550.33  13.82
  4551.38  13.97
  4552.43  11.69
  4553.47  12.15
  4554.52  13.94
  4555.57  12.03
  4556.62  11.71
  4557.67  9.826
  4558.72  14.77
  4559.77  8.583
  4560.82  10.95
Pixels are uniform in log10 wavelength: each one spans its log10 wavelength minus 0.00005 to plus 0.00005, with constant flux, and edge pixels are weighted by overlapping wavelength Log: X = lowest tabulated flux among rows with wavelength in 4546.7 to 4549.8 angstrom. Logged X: 13.01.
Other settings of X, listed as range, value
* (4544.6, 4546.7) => 10.62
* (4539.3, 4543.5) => 9.547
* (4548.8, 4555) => 11.69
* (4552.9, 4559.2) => 9.826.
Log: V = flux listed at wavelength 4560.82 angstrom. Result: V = 10.95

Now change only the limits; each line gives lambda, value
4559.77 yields 8.583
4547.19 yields 15.43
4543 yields 19.51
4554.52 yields 13.94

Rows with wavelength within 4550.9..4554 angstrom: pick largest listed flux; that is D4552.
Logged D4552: 13.97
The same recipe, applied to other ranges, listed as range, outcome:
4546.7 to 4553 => 15.43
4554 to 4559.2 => 14.77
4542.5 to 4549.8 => 19.51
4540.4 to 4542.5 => 12.93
